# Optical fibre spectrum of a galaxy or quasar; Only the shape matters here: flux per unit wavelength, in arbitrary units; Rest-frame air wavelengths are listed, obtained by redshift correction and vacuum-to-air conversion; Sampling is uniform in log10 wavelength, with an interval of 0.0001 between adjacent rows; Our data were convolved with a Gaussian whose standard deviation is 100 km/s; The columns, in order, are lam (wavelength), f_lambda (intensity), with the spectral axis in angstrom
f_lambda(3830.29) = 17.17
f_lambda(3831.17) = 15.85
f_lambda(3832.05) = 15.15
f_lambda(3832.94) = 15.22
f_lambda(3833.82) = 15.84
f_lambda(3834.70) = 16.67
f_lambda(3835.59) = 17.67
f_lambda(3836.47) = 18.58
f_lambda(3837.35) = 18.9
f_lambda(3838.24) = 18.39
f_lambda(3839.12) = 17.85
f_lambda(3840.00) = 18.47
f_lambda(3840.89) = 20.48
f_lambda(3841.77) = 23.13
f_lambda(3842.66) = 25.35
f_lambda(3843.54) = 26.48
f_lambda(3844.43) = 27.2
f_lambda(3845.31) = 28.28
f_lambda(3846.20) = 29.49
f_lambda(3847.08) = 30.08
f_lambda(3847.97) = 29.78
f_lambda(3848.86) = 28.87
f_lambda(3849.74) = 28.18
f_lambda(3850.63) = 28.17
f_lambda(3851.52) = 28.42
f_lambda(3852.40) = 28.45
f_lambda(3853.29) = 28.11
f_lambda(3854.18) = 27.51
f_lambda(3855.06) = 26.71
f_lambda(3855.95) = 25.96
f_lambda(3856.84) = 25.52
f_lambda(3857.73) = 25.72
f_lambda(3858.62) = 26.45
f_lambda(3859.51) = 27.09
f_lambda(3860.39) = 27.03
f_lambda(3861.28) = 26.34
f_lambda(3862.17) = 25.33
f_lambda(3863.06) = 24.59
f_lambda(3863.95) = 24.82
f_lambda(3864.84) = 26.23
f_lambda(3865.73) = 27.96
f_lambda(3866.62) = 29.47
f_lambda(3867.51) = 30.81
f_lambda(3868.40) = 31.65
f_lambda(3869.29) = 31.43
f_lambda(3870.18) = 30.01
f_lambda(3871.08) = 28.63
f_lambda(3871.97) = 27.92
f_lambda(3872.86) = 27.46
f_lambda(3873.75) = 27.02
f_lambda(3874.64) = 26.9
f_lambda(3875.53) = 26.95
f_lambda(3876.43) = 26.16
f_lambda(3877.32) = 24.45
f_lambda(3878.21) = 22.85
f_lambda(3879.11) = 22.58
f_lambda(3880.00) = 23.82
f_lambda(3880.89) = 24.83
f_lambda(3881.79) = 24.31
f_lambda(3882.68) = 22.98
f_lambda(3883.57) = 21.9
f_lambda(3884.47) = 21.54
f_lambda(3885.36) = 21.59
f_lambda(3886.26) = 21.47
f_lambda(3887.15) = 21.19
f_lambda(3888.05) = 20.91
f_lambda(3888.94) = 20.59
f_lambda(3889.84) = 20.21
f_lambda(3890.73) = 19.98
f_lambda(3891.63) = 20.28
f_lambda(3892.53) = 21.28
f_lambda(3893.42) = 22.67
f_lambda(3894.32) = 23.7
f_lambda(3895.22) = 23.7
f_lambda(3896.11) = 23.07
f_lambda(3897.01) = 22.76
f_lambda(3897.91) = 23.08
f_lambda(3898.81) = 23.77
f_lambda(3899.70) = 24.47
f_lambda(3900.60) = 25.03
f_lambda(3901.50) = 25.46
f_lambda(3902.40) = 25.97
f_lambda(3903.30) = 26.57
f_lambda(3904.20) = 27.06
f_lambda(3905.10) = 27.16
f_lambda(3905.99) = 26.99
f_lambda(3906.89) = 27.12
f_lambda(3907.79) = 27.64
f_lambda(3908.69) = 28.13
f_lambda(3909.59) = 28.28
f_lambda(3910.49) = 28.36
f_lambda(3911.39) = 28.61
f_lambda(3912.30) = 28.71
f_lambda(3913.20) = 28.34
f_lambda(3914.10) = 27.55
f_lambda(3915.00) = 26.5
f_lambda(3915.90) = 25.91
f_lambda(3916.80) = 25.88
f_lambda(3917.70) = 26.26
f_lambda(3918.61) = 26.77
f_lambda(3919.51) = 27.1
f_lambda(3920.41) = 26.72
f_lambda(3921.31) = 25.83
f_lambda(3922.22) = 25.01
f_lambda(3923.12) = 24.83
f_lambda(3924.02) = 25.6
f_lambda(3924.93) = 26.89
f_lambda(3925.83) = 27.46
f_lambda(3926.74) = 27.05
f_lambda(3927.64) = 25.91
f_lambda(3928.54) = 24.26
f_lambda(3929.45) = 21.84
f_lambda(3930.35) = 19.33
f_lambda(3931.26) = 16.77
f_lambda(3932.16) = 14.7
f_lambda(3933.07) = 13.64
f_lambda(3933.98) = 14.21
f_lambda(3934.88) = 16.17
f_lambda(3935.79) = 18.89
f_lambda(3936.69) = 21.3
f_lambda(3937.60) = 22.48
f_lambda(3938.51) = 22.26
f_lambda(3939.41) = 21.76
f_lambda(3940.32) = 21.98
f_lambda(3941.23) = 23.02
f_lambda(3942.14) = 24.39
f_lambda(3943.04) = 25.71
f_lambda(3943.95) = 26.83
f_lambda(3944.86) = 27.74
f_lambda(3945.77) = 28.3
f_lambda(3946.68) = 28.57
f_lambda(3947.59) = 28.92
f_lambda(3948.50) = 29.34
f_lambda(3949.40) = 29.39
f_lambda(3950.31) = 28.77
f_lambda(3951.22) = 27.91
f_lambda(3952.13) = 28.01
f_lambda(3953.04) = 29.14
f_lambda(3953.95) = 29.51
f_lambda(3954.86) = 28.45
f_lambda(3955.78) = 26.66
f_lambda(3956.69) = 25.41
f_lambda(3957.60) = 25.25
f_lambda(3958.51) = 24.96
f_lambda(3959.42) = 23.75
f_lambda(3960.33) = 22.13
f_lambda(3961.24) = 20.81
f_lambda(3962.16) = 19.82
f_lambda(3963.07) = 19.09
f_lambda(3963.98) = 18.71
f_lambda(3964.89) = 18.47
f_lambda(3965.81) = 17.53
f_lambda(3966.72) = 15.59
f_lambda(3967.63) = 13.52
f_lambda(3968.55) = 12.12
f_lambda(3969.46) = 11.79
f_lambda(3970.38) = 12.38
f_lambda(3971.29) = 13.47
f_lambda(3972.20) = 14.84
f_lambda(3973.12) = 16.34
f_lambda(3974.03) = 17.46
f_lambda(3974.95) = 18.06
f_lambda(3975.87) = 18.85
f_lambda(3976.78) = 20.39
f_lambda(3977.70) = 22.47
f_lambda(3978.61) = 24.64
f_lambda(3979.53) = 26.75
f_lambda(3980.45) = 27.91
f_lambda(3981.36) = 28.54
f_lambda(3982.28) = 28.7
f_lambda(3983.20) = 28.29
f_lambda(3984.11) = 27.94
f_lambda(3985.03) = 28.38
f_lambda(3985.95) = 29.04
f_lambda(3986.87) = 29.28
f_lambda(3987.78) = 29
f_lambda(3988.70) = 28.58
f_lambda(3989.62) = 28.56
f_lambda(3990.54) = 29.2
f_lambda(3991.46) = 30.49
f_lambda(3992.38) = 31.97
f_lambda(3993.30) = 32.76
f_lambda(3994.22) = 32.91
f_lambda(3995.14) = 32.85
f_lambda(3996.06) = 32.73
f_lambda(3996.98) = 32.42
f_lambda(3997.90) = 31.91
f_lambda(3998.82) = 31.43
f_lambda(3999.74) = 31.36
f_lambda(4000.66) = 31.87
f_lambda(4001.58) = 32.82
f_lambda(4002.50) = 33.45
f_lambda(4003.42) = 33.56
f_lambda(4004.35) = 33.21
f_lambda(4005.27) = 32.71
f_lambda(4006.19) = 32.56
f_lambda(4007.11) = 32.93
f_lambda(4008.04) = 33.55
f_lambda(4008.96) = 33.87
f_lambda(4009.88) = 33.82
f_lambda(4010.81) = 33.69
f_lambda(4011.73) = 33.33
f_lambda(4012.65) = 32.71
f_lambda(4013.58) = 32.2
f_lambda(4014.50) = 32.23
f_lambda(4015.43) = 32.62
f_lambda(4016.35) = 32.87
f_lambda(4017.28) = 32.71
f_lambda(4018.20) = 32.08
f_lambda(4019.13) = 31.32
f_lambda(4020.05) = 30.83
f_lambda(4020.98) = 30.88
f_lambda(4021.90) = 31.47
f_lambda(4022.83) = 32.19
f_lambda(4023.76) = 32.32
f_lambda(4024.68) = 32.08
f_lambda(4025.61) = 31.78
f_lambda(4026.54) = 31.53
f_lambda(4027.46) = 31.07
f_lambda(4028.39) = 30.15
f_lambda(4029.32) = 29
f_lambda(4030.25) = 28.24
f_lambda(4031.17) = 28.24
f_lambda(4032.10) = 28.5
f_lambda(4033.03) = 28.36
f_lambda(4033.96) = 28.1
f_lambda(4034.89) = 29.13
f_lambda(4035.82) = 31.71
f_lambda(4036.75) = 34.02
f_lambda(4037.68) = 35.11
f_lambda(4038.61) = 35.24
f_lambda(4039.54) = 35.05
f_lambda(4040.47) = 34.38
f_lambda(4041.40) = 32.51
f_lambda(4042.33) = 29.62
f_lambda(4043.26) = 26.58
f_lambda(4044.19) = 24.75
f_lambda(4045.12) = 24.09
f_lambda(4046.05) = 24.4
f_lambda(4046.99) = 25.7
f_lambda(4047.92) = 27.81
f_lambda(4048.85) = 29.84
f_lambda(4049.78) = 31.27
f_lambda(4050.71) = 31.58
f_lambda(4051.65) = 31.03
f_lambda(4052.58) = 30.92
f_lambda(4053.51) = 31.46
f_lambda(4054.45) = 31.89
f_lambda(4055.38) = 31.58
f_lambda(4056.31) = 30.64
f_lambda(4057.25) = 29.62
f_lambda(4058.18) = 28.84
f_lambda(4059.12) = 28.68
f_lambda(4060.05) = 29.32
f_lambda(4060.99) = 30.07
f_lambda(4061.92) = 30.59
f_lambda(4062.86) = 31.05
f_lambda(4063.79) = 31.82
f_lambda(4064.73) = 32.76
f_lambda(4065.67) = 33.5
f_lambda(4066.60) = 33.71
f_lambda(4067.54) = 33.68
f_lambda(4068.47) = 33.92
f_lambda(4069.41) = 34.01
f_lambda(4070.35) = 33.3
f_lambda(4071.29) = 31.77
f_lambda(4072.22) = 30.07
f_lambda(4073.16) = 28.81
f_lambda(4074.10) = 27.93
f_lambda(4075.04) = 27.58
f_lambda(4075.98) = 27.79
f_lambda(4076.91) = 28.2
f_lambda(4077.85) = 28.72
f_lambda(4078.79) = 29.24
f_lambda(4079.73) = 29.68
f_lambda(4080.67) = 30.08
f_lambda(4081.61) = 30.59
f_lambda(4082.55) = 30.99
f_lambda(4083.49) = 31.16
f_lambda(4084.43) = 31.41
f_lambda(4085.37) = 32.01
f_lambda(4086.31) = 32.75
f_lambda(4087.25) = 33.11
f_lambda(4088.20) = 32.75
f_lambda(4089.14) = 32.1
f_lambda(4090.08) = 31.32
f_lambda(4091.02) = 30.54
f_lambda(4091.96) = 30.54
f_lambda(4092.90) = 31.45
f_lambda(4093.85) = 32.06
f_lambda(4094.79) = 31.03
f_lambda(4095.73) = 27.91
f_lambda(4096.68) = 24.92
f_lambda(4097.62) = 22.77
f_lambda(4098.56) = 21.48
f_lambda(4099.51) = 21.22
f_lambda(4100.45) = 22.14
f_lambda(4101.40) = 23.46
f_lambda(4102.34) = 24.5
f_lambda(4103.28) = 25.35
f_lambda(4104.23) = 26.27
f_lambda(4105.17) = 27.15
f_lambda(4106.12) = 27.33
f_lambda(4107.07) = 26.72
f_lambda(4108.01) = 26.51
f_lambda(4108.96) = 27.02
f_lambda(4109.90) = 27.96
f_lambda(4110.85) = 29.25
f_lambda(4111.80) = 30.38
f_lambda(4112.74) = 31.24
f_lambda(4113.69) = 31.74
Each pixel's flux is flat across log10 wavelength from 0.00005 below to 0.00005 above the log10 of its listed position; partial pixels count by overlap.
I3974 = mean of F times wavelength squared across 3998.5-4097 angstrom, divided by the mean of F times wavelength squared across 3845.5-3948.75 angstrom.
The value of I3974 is 1.33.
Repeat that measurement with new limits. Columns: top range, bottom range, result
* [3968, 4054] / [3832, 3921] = 1.24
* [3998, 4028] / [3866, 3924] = 1.35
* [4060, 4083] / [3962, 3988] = 1.54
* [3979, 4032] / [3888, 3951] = 1.33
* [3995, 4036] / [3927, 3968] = 1.43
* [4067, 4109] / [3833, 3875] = 1.27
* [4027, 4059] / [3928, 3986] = 1.40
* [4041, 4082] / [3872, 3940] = 1.35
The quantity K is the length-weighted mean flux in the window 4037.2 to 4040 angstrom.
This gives 35.1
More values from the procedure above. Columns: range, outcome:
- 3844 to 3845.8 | 27.8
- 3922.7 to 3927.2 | 26.4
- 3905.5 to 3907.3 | 27.2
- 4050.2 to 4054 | 31.2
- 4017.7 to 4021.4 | 31.3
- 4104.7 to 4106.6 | 27.1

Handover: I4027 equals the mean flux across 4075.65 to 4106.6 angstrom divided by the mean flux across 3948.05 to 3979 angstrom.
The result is 1.34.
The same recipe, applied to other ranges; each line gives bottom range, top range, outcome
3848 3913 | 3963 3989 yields 0.83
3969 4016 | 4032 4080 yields 1.07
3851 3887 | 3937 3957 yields 1.01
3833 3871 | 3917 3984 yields 0.90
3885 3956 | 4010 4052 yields 1.25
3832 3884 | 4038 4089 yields 1.21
